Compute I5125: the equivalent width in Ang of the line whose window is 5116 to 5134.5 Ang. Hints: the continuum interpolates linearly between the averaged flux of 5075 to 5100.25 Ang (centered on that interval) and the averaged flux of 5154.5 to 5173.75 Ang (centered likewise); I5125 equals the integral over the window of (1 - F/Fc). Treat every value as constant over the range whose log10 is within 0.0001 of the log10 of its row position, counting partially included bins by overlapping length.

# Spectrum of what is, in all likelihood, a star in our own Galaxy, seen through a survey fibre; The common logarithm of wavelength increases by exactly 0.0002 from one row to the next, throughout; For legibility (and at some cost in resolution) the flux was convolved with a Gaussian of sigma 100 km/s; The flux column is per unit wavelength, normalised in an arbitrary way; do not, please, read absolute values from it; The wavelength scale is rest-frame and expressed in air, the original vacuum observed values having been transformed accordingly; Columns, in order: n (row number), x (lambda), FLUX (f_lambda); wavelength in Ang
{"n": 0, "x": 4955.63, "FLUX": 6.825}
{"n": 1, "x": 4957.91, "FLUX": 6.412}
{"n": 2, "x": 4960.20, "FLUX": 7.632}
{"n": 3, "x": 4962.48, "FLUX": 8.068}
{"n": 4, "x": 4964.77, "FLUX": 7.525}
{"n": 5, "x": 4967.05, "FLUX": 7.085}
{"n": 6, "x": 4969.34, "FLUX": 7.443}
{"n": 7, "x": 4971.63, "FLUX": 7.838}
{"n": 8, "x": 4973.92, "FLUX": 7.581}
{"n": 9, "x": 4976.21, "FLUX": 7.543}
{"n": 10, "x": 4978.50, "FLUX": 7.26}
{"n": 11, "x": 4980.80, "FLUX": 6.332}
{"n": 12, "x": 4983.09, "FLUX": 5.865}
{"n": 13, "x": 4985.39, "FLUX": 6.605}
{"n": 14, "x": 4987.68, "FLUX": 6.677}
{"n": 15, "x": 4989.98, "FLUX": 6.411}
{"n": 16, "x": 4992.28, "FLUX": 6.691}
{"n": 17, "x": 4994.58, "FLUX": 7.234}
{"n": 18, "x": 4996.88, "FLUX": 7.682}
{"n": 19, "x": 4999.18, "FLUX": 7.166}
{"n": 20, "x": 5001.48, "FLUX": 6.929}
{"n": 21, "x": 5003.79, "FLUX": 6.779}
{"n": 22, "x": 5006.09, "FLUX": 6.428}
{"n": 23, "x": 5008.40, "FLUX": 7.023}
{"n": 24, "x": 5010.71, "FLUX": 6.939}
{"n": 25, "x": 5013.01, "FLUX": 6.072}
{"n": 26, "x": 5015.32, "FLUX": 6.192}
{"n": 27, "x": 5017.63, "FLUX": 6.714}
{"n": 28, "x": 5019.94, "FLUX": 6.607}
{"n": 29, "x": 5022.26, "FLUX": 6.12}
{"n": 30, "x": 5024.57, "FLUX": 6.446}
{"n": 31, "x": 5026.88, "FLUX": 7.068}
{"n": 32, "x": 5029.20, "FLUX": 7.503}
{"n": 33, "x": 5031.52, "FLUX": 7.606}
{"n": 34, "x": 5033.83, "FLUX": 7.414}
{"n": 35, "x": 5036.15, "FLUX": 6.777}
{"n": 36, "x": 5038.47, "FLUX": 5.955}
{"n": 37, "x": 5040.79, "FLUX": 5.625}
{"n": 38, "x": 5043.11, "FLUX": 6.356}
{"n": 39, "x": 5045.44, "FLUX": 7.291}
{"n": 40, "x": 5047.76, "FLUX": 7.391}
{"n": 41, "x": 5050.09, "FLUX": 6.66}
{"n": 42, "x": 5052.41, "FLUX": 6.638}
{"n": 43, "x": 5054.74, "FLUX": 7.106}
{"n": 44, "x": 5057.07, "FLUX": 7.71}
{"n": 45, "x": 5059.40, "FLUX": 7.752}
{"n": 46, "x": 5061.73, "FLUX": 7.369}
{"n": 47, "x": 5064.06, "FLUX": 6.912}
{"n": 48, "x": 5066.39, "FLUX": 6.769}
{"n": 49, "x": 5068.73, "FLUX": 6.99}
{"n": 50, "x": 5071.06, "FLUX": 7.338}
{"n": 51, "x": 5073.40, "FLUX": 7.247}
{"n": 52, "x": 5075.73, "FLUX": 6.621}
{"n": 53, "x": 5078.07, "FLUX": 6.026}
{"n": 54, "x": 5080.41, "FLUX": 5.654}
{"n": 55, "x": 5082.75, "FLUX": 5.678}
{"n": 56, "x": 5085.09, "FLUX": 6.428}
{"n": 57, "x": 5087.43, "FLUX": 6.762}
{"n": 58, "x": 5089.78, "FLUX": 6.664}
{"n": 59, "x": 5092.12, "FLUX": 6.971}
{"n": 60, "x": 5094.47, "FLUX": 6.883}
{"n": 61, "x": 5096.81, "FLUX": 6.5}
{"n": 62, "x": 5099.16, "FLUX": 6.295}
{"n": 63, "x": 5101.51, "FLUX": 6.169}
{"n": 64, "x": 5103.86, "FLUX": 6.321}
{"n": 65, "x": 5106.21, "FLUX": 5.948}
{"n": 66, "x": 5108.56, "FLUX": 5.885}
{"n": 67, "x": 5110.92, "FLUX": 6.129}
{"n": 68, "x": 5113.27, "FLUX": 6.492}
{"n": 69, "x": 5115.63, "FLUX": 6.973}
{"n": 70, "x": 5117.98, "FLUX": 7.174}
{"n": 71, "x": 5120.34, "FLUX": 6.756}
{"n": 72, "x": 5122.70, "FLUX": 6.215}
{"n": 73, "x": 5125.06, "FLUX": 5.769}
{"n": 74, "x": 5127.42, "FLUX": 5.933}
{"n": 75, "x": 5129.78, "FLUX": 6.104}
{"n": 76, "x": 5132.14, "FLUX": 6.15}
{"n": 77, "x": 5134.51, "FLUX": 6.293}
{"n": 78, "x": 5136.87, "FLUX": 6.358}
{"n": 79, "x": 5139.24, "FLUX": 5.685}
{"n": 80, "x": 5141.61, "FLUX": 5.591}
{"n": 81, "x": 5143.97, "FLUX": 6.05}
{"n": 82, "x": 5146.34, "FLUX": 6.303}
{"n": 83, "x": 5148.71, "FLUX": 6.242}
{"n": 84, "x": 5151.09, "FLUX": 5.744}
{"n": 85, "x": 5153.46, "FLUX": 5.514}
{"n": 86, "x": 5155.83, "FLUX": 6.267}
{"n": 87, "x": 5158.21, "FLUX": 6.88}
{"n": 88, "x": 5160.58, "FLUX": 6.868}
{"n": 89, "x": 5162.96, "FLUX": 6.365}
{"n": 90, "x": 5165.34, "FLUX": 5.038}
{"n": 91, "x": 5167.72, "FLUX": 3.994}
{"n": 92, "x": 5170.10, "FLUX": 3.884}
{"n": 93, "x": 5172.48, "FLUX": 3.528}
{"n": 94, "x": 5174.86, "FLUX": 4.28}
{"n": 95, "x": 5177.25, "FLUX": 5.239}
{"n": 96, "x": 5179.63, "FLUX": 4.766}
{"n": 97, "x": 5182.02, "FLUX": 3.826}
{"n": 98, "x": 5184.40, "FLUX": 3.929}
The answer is -1.4 Ang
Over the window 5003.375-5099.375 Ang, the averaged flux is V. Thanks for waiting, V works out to 6.75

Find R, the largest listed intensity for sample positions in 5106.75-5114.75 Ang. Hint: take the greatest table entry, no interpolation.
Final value 6.492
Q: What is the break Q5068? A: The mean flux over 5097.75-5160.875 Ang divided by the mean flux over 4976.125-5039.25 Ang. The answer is 0.9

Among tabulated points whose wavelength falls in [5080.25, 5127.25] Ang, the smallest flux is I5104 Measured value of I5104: 5.654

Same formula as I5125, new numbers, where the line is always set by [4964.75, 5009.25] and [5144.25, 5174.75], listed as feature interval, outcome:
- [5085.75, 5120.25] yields -3.0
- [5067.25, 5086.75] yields -0.9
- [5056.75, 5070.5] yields -1.9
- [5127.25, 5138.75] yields -0.8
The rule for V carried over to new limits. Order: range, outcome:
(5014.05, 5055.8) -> 6.75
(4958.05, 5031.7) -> 6.95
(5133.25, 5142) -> 6.01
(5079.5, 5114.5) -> 6.32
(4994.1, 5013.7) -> 6.93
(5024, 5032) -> 7.17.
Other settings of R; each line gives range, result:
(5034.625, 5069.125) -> 7.752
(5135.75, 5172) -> 6.88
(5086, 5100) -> 6.971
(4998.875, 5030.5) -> 7.503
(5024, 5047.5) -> 7.606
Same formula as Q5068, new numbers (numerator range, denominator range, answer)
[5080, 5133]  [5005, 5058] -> 0.94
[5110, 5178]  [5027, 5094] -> 0.86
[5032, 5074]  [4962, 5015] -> 1.00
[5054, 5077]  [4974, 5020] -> 1.06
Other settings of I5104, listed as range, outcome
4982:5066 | 5.625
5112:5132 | 5.769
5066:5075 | 6.769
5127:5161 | 5.514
